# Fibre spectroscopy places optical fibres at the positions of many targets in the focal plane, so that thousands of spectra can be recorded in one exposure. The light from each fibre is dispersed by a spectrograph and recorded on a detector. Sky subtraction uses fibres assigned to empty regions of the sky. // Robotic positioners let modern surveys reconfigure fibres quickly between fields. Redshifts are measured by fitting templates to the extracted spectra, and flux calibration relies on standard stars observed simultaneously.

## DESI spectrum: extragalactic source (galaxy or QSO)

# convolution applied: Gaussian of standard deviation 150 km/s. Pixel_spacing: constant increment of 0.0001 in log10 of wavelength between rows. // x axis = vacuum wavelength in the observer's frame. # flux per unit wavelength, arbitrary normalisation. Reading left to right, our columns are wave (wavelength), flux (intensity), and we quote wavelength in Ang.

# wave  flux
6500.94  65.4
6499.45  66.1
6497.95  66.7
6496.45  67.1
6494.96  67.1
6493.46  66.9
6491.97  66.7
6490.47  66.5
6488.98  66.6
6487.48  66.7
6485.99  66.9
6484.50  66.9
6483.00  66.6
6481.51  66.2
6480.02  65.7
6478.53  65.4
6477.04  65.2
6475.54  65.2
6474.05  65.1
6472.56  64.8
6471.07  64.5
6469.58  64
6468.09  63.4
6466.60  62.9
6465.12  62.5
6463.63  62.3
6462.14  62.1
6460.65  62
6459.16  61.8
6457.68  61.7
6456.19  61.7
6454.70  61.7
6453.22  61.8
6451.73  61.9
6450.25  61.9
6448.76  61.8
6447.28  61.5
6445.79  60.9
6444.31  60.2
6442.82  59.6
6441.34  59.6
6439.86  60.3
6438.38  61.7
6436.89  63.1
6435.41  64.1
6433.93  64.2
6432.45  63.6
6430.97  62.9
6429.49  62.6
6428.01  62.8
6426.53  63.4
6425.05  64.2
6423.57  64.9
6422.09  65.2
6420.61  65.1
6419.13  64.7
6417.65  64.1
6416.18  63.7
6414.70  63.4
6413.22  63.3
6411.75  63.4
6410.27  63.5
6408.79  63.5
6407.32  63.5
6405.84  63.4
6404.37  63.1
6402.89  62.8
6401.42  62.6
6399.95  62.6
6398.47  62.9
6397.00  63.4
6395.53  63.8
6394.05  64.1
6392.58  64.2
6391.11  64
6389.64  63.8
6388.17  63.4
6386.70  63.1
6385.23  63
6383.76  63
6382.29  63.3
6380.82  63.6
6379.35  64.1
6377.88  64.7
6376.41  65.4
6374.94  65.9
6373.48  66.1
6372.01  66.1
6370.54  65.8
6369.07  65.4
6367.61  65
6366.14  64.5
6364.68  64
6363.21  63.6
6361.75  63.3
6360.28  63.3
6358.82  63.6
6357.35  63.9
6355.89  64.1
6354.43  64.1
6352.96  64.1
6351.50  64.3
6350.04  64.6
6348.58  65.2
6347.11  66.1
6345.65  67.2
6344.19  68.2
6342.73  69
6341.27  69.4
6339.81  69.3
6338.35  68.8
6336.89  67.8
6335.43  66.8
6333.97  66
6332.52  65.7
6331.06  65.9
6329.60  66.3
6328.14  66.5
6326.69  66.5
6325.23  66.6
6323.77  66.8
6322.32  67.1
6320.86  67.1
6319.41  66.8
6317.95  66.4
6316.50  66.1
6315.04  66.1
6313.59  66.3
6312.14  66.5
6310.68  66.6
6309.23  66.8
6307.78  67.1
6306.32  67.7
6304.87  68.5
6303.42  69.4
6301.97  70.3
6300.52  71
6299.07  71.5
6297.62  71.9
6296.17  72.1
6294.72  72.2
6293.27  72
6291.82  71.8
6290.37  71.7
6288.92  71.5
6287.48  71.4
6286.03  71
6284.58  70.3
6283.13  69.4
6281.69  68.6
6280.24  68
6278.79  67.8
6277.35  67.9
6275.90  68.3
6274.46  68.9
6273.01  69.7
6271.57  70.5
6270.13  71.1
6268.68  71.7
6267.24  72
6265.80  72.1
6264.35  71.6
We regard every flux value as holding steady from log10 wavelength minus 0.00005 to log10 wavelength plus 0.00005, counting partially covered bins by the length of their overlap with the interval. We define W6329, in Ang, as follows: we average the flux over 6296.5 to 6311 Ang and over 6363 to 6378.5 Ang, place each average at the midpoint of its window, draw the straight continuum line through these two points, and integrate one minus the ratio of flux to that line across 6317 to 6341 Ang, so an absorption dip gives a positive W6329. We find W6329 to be 0.3 Ang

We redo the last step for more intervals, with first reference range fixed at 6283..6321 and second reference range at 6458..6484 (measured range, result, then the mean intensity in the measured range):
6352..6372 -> 0.9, 64.3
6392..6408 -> 0.7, 63.3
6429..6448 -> 0.9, 61.9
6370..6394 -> 0.9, 64.3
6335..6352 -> 0.2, 67.3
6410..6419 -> 0.3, 63.7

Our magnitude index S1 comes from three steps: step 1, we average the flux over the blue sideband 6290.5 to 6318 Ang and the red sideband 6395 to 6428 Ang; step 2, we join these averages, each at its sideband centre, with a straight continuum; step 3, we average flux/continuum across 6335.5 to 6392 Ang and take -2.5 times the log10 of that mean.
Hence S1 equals 0.02 mag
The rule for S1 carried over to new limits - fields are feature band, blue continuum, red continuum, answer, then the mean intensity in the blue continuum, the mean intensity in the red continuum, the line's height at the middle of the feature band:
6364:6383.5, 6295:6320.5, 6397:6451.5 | 0.01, 68.4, 62.9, 65.3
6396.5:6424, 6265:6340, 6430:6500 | 0.03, 68.8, 63.8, 65.5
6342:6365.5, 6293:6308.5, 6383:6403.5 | 0.02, 70.3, 63.4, 66.3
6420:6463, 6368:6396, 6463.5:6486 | 0.04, 64.4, 64.9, 64.7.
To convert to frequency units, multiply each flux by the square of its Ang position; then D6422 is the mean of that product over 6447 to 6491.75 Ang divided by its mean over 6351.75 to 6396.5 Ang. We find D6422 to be 1.03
